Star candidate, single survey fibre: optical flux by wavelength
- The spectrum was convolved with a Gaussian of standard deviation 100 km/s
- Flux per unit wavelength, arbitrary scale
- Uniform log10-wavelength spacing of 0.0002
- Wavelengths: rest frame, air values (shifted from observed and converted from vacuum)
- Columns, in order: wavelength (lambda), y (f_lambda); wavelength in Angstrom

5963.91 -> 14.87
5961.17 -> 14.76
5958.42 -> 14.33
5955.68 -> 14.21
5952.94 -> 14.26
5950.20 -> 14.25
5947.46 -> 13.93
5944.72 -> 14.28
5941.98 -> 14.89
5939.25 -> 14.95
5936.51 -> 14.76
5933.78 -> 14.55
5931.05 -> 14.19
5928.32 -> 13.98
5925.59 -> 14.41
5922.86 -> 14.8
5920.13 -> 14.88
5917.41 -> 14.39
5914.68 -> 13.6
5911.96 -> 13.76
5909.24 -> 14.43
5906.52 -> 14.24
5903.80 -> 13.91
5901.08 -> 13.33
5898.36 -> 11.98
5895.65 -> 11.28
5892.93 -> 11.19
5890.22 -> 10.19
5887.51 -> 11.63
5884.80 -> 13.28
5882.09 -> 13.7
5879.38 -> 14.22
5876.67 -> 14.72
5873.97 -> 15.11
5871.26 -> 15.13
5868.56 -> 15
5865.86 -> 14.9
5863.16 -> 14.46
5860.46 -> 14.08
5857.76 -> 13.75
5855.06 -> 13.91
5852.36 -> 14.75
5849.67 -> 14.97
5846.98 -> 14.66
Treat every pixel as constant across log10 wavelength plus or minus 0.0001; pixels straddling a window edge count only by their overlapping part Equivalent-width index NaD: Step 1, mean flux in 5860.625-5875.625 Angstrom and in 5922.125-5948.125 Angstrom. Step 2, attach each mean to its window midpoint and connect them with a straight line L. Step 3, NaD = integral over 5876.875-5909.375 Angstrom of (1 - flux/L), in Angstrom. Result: 4.3 Angstrom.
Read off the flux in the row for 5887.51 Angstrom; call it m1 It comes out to 11.63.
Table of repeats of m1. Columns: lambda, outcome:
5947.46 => 13.93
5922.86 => 14.8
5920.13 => 14.88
